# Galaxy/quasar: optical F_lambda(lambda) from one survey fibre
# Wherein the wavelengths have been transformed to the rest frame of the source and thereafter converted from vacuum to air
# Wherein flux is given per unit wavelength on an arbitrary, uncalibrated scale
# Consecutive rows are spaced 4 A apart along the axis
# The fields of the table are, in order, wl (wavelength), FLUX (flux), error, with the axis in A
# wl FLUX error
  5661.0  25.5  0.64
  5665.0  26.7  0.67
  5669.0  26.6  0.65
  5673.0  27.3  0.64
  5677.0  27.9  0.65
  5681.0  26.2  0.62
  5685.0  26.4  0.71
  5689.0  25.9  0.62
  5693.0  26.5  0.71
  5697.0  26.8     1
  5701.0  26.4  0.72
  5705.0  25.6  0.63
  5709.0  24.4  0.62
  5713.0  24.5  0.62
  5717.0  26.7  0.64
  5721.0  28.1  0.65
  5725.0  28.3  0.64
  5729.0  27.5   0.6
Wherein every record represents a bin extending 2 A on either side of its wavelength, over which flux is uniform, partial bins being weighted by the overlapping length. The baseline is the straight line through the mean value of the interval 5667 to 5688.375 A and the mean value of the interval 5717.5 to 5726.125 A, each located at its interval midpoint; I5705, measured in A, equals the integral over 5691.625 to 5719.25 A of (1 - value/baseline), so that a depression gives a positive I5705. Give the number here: 1.7 A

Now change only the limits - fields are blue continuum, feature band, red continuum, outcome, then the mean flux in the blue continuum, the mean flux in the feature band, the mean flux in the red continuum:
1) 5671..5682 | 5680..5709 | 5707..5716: -0.2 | 27.2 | 26.1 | 24.7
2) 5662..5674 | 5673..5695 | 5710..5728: 0.1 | 26.7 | 26.6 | 26.8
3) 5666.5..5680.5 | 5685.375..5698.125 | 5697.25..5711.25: -0.1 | 27.1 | 26.4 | 25.6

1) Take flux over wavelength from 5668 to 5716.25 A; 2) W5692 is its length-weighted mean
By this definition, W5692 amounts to 26.2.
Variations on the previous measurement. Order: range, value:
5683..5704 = 26.4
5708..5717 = 25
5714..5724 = 27.2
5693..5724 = 26.2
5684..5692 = 26.2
